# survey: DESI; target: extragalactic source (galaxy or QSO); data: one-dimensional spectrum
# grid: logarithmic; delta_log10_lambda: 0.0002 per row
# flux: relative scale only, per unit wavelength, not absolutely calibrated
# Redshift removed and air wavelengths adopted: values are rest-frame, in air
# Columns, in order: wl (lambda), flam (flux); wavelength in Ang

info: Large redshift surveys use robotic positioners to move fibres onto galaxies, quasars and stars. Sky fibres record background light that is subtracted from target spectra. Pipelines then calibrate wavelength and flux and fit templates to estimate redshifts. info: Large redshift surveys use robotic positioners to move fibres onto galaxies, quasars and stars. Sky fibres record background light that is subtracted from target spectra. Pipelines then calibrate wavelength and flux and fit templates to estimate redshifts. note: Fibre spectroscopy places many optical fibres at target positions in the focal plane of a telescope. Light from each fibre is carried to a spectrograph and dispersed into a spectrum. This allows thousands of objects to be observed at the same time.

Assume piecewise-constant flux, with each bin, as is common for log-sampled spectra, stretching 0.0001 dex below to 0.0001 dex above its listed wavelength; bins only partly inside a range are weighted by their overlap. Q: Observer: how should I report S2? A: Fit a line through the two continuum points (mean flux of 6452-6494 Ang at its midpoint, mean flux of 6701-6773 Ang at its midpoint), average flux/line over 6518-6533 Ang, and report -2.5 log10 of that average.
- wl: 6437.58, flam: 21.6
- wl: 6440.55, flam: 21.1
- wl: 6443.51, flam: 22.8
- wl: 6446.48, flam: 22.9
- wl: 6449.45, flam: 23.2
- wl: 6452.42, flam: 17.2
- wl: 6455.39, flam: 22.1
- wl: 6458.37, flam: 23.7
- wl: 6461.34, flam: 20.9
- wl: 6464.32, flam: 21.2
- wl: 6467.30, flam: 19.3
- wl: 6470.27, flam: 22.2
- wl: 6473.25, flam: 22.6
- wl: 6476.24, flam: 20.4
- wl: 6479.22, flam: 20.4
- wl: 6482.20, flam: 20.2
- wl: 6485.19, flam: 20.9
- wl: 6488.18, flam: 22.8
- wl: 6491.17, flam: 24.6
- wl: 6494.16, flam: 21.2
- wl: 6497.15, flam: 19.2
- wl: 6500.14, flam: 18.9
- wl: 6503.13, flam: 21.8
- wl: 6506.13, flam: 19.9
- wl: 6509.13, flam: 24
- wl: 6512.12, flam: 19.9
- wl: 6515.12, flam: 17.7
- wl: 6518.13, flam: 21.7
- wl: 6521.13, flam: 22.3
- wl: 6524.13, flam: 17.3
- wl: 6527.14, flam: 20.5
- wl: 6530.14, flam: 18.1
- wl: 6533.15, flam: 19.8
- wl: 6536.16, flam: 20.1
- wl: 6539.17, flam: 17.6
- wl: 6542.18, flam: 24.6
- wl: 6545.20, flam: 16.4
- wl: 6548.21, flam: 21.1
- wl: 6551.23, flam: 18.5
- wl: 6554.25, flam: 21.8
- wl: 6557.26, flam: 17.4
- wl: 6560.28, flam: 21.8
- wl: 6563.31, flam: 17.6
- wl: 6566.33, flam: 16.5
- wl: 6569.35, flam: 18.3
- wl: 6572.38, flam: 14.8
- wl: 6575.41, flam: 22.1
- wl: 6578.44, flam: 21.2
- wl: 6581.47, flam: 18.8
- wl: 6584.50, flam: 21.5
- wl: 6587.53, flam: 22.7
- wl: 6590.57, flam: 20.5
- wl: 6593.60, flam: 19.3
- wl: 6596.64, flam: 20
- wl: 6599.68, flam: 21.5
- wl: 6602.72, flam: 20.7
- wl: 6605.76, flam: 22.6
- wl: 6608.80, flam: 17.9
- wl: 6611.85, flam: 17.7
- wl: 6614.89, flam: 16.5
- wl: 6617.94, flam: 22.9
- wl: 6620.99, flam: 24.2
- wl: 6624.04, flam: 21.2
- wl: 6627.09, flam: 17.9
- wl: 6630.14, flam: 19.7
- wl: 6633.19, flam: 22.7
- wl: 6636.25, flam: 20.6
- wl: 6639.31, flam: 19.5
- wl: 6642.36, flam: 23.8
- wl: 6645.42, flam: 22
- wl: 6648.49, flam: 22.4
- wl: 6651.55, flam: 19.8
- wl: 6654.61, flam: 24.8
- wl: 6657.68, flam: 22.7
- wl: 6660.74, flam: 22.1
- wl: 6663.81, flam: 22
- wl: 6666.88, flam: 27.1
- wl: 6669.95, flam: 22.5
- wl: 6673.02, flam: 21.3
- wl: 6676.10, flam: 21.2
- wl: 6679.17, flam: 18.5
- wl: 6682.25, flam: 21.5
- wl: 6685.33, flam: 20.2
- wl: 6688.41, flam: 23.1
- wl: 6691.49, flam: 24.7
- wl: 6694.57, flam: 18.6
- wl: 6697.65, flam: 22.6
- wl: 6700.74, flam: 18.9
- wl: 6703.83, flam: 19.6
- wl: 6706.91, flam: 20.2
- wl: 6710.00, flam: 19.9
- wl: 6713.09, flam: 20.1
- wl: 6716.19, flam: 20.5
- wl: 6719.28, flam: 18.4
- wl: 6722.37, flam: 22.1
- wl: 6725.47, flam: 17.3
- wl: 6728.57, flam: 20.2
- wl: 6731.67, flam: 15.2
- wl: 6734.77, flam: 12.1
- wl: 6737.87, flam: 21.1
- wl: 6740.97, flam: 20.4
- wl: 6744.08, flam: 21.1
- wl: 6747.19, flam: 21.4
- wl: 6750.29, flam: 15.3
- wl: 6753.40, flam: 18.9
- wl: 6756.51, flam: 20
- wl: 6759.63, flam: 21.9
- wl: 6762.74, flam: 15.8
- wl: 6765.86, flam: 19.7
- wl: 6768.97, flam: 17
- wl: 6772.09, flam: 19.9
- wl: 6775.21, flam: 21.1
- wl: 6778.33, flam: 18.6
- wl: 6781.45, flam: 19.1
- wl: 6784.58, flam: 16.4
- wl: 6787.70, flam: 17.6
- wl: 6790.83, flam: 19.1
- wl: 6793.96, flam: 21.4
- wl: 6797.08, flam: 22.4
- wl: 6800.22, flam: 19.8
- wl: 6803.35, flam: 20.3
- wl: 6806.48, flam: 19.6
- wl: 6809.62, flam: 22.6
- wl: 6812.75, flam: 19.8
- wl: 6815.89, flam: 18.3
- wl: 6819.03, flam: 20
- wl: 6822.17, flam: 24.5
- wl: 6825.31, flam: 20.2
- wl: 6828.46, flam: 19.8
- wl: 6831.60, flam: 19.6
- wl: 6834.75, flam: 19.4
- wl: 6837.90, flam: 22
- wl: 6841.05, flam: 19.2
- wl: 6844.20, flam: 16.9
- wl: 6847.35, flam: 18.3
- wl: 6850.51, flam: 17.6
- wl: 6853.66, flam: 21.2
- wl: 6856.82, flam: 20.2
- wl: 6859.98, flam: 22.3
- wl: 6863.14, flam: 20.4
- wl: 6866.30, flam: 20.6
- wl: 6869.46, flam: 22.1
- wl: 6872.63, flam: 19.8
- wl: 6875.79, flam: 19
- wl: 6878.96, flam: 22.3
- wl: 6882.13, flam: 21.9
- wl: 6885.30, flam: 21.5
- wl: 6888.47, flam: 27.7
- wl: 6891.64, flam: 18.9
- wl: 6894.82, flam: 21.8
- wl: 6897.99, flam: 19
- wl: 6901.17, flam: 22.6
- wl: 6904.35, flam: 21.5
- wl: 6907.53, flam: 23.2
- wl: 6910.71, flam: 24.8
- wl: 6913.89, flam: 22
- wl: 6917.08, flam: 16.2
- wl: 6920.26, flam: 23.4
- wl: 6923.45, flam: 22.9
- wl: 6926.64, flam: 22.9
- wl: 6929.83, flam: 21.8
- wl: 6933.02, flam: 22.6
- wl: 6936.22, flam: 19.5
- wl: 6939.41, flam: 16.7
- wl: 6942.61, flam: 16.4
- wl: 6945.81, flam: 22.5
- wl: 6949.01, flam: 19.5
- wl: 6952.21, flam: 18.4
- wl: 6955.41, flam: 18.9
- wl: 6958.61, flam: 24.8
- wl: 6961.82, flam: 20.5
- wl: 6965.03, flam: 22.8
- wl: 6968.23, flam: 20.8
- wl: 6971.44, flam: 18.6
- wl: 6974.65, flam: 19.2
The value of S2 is 0.06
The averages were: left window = 21.4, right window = 19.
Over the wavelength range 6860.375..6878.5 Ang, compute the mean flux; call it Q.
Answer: 20.6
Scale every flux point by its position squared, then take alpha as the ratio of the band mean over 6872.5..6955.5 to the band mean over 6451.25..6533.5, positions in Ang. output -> 1.15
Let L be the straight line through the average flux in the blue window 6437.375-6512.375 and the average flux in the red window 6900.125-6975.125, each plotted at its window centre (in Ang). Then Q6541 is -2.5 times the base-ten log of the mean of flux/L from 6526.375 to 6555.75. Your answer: 0.08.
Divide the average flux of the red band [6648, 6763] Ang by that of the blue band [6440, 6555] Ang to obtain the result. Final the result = 0.98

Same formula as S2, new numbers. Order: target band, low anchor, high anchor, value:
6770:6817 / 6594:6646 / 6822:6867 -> 0.02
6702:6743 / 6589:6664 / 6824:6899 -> 0.10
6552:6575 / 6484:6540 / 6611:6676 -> 0.13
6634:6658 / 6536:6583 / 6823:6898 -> -0.12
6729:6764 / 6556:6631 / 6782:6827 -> 0.08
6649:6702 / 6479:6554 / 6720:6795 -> -0.13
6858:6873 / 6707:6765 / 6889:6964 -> -0.04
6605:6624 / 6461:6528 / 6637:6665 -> 0.08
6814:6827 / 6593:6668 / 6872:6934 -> 0.05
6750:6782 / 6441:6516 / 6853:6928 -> 0.13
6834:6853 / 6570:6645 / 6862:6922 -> 0.13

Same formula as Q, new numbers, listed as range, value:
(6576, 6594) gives 20.8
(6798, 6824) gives 20.7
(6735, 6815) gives 19.5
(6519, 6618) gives 19.7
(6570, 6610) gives 20.3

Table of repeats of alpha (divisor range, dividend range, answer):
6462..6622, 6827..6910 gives 1.13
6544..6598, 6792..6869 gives 1.13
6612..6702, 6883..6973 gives 1.07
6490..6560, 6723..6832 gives 1.04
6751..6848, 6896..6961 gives 1.11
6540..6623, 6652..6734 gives 1.08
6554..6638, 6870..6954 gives 1.16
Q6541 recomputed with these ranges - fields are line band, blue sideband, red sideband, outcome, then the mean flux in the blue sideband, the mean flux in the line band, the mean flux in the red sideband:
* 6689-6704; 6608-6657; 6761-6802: -0.05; 20.9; 21.1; 19.1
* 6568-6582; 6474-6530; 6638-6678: 0.13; 20.7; 19.1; 22.4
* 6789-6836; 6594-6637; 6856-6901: 0.03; 20.4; 20.4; 21.3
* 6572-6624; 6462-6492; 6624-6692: 0.06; 21.4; 20.4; 21.8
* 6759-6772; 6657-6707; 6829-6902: 0.14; 21.6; 18.5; 20.6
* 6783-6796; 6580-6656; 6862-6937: 0.14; 20.8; 18.8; 21.6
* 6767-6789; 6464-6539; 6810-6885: 0.10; 20.6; 18.6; 20.3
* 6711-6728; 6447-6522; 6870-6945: 0.08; 21.1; 19.7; 21.3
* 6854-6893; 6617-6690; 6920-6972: -0.02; 21.8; 21.4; 20.7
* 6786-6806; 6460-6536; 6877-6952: 0.06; 20.7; 20.1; 21.3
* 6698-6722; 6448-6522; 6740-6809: -0.01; 21.1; 19.9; 19.4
